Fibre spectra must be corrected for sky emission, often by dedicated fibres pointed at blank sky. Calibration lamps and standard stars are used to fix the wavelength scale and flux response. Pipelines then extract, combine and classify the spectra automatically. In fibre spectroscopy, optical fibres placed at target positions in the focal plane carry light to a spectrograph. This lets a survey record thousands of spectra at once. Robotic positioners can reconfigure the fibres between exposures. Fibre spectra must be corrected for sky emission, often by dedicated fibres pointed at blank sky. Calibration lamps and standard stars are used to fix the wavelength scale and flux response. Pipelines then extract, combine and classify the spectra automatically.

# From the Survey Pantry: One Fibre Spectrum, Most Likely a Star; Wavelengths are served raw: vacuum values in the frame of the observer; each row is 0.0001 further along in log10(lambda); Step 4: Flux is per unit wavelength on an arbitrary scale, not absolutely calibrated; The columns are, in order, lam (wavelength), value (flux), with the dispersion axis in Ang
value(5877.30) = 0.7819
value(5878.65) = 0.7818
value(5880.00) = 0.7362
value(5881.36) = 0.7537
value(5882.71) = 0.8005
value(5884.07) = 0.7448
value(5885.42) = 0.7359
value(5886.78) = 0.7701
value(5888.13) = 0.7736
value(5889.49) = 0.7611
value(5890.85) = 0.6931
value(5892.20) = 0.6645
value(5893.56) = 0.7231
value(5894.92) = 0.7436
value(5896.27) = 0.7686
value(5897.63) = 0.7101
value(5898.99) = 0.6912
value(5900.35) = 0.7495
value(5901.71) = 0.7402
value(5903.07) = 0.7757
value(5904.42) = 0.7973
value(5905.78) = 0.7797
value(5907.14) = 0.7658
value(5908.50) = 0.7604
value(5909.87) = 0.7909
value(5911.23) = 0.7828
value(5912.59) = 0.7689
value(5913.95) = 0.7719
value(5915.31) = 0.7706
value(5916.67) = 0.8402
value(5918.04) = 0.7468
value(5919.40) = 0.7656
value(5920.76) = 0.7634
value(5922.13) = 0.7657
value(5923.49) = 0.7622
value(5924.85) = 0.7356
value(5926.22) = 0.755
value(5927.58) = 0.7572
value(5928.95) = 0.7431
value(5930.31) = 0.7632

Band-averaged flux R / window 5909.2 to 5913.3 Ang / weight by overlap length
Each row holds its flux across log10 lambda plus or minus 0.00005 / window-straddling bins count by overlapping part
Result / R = 0.781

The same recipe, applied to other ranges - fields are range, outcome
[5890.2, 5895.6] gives 0.707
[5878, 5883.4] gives 0.768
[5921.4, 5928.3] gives 0.755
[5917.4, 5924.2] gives 0.762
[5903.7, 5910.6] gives 0.779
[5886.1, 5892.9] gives 0.732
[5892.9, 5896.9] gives 0.746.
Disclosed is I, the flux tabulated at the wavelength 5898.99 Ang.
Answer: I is 0.6912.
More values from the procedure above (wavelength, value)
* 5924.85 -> 0.7356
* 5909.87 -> 0.7909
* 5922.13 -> 0.7657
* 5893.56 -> 0.7231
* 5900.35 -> 0.7495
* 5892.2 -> 0.6645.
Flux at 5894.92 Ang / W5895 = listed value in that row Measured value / 0.7436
